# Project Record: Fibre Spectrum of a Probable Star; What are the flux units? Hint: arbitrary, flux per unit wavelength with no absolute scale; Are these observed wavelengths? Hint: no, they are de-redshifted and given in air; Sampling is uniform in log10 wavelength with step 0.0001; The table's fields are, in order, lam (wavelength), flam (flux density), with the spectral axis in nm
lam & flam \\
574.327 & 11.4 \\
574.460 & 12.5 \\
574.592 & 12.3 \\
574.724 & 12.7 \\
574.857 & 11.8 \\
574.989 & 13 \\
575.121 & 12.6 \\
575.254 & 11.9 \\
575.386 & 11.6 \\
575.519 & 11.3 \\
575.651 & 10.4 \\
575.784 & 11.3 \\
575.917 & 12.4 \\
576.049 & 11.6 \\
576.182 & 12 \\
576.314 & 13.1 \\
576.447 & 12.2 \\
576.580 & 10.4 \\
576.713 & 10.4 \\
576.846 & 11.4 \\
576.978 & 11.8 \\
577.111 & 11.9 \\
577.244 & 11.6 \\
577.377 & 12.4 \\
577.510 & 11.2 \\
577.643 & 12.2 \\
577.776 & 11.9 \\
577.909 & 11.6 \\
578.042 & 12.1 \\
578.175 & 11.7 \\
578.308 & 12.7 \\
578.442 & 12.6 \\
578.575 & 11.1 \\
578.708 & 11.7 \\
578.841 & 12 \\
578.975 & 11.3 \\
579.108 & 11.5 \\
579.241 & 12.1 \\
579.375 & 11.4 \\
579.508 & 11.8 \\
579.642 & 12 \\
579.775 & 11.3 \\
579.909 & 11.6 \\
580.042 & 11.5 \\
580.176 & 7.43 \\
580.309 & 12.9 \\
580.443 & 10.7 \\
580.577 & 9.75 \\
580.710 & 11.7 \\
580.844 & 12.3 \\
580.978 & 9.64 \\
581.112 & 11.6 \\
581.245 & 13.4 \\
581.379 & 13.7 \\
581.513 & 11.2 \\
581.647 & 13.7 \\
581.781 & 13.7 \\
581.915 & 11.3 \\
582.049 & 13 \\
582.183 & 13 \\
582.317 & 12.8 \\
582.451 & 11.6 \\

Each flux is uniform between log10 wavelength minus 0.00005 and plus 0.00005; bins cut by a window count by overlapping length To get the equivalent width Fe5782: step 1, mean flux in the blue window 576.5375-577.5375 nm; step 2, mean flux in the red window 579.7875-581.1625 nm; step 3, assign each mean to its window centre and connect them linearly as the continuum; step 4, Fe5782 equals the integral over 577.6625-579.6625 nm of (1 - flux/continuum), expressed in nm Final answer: -0.12 nm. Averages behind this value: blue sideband 11.4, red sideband 10.9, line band 11.8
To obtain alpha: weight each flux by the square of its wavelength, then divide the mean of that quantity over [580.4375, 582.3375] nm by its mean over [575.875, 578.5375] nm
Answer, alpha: 1.04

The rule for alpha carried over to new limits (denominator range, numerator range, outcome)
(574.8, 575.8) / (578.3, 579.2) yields 1.01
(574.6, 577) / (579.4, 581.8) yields 1.00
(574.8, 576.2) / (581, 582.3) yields 1.09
